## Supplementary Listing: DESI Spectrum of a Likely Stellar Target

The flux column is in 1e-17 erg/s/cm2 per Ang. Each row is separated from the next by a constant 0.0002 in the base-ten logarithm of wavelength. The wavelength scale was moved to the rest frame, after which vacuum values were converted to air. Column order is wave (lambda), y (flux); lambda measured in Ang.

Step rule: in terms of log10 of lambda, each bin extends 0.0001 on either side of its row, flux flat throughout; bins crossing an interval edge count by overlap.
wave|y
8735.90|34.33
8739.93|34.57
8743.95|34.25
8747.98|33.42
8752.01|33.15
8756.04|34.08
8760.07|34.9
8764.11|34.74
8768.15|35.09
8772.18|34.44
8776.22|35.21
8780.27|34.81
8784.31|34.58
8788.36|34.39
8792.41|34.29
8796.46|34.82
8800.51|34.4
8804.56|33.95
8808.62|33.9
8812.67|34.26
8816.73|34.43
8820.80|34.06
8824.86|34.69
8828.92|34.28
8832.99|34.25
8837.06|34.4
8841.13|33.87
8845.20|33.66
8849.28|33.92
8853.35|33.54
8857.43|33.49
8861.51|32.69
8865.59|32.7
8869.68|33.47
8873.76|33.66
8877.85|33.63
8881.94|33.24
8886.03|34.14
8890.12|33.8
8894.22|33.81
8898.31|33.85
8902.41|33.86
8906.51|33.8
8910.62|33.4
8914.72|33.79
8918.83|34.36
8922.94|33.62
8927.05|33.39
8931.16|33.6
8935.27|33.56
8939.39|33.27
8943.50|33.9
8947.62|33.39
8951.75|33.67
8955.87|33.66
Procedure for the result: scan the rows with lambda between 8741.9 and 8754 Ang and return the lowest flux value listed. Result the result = 33.15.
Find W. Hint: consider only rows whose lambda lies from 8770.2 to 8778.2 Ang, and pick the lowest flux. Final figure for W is 34.44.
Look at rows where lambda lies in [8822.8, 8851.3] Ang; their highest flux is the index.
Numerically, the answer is 34.69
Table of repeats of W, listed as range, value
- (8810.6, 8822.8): 34.06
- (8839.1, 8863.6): 32.69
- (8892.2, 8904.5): 33.81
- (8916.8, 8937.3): 33.39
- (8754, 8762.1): 34.08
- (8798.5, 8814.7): 33.9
